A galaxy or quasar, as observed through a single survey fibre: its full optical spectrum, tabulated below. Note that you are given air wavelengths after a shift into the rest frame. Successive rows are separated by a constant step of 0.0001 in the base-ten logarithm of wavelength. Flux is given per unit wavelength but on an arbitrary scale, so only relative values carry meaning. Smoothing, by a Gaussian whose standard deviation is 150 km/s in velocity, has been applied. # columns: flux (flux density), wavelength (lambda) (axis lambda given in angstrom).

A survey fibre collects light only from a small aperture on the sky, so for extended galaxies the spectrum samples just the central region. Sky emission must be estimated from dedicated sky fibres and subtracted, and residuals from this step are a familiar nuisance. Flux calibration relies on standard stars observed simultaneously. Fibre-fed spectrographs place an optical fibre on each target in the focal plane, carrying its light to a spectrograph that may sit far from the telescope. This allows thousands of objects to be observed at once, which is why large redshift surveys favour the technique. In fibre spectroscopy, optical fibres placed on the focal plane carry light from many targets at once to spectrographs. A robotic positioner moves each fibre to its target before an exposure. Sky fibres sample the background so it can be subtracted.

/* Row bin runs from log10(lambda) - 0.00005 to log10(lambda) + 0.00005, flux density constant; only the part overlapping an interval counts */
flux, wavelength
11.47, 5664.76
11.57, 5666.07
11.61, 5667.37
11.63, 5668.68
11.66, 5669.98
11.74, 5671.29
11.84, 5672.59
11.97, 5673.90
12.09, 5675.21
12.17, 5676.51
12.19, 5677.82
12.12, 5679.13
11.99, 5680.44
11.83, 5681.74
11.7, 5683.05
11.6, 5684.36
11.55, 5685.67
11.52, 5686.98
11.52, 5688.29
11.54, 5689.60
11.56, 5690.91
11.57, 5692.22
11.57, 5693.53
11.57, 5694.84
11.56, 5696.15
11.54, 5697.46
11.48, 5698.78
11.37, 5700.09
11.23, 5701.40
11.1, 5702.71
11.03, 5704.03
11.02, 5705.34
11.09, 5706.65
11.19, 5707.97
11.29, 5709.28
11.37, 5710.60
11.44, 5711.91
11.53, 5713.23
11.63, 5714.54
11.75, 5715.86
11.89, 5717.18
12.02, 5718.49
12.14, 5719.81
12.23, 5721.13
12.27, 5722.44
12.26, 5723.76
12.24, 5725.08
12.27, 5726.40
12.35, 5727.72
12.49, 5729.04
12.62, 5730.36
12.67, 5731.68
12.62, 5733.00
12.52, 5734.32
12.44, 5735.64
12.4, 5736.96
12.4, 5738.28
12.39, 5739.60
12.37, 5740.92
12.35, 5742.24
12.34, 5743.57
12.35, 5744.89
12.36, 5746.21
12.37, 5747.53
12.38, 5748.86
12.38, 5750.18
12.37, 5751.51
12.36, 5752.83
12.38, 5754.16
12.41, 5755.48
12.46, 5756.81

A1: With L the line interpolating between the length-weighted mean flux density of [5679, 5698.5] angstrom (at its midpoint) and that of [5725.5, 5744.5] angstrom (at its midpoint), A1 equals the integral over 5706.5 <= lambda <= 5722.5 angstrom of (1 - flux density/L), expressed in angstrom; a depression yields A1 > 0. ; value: 0.5 angstrom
